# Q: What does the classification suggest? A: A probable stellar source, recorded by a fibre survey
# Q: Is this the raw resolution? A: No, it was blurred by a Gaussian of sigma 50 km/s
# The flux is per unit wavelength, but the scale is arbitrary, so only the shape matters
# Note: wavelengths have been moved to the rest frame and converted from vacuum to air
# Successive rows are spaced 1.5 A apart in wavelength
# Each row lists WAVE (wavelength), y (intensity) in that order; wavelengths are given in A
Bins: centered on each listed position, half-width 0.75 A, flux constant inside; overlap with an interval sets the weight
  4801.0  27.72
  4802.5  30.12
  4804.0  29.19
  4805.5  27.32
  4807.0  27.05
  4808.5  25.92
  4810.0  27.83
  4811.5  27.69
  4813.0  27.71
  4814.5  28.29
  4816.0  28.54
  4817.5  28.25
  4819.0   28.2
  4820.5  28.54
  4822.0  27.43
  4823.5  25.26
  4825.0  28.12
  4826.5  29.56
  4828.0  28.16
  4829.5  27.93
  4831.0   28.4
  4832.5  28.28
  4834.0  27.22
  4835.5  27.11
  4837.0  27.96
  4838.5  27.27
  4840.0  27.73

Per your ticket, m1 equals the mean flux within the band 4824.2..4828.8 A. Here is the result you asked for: 28.6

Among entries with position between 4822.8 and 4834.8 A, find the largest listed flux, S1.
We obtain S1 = 29.56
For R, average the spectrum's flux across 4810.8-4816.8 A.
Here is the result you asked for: 28.1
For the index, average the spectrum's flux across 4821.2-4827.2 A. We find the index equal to 27.6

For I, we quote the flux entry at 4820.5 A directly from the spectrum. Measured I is 28.54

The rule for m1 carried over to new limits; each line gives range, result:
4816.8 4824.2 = 27.5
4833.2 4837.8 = 27.4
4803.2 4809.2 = 27.4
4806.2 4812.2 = 27.1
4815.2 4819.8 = 28.3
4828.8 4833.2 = 28.2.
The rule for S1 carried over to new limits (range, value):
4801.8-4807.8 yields 30.12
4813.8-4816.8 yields 28.54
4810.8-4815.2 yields 28.29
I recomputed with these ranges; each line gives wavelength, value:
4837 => 27.96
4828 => 28.16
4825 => 28.12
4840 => 27.73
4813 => 27.71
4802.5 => 30.12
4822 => 27.43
